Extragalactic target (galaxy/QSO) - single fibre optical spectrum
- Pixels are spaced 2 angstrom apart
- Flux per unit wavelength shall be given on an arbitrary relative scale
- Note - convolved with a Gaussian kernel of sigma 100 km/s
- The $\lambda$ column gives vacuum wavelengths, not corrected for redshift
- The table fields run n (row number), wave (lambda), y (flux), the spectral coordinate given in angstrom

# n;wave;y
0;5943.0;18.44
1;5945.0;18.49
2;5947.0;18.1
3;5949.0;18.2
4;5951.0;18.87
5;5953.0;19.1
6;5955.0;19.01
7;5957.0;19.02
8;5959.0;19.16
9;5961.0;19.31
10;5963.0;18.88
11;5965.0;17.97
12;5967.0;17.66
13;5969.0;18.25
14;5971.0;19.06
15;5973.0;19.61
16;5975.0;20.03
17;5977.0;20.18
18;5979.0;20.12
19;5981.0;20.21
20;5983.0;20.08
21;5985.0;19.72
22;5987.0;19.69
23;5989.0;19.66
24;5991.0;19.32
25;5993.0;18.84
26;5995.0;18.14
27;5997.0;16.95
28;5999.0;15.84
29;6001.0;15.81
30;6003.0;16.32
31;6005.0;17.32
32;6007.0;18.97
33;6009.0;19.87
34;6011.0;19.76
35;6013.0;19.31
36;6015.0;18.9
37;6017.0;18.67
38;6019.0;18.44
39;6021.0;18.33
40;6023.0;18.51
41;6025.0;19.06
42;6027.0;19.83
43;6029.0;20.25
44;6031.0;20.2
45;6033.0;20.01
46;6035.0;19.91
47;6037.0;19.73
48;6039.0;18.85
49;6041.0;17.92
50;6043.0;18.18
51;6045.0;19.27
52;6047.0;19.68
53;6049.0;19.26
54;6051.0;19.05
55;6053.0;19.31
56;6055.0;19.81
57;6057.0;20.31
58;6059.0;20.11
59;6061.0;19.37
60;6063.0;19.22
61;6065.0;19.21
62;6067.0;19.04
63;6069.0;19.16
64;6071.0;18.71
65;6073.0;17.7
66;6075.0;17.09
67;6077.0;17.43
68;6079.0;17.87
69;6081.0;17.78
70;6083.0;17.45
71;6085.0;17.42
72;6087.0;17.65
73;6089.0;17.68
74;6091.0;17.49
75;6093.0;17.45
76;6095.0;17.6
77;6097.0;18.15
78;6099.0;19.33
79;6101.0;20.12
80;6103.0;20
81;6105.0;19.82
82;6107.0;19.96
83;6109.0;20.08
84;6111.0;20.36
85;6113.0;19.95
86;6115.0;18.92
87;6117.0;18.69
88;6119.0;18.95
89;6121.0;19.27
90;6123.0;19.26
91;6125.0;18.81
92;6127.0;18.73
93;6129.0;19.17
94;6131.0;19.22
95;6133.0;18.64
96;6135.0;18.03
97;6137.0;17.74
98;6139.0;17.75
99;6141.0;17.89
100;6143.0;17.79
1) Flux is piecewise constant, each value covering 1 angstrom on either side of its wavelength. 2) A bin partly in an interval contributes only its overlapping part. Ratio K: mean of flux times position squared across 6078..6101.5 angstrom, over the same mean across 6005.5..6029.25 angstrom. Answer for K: 0.96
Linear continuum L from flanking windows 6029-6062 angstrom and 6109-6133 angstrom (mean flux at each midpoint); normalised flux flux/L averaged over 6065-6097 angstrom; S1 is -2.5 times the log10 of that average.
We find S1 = 0.09 mag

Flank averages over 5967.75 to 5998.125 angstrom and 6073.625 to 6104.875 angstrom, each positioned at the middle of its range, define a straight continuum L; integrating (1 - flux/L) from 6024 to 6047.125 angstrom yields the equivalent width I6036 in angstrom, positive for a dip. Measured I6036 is -0.87 angstrom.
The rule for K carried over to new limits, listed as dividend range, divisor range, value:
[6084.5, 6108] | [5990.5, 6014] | 1.06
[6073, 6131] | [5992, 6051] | 1.02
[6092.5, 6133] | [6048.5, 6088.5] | 1.05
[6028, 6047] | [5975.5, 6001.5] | 1.04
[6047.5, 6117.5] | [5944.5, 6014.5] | 1.04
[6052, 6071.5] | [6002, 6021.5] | 1.06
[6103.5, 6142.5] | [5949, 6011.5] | 1.06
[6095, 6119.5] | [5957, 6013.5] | 1.08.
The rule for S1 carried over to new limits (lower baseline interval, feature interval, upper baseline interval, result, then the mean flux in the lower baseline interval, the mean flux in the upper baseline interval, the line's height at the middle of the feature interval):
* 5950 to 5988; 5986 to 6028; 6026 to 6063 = 0.05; 19.3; 19.5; 19.4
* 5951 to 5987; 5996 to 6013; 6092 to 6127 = 0.09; 19.3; 19.2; 19.2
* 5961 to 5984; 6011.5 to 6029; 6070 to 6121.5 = 0.00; 19.3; 18.6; 19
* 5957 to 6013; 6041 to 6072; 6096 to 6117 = 0.00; 18.8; 19.6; 19.3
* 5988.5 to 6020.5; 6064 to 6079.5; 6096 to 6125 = 0.04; 18.2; 19.5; 19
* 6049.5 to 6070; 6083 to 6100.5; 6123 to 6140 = 0.07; 19.5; 18.6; 19.1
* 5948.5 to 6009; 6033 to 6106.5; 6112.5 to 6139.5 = 0.00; 18.7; 18.8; 18.8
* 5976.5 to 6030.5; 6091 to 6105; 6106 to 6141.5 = 0.01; 18.8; 19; 18.9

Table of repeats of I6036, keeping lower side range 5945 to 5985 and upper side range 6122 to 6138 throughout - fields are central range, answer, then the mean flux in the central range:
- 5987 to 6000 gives 0.54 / 18.2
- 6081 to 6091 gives 0.66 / 17.6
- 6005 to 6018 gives -0.08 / 19.1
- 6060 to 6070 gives -0.18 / 19.2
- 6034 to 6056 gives -0.32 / 19.2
